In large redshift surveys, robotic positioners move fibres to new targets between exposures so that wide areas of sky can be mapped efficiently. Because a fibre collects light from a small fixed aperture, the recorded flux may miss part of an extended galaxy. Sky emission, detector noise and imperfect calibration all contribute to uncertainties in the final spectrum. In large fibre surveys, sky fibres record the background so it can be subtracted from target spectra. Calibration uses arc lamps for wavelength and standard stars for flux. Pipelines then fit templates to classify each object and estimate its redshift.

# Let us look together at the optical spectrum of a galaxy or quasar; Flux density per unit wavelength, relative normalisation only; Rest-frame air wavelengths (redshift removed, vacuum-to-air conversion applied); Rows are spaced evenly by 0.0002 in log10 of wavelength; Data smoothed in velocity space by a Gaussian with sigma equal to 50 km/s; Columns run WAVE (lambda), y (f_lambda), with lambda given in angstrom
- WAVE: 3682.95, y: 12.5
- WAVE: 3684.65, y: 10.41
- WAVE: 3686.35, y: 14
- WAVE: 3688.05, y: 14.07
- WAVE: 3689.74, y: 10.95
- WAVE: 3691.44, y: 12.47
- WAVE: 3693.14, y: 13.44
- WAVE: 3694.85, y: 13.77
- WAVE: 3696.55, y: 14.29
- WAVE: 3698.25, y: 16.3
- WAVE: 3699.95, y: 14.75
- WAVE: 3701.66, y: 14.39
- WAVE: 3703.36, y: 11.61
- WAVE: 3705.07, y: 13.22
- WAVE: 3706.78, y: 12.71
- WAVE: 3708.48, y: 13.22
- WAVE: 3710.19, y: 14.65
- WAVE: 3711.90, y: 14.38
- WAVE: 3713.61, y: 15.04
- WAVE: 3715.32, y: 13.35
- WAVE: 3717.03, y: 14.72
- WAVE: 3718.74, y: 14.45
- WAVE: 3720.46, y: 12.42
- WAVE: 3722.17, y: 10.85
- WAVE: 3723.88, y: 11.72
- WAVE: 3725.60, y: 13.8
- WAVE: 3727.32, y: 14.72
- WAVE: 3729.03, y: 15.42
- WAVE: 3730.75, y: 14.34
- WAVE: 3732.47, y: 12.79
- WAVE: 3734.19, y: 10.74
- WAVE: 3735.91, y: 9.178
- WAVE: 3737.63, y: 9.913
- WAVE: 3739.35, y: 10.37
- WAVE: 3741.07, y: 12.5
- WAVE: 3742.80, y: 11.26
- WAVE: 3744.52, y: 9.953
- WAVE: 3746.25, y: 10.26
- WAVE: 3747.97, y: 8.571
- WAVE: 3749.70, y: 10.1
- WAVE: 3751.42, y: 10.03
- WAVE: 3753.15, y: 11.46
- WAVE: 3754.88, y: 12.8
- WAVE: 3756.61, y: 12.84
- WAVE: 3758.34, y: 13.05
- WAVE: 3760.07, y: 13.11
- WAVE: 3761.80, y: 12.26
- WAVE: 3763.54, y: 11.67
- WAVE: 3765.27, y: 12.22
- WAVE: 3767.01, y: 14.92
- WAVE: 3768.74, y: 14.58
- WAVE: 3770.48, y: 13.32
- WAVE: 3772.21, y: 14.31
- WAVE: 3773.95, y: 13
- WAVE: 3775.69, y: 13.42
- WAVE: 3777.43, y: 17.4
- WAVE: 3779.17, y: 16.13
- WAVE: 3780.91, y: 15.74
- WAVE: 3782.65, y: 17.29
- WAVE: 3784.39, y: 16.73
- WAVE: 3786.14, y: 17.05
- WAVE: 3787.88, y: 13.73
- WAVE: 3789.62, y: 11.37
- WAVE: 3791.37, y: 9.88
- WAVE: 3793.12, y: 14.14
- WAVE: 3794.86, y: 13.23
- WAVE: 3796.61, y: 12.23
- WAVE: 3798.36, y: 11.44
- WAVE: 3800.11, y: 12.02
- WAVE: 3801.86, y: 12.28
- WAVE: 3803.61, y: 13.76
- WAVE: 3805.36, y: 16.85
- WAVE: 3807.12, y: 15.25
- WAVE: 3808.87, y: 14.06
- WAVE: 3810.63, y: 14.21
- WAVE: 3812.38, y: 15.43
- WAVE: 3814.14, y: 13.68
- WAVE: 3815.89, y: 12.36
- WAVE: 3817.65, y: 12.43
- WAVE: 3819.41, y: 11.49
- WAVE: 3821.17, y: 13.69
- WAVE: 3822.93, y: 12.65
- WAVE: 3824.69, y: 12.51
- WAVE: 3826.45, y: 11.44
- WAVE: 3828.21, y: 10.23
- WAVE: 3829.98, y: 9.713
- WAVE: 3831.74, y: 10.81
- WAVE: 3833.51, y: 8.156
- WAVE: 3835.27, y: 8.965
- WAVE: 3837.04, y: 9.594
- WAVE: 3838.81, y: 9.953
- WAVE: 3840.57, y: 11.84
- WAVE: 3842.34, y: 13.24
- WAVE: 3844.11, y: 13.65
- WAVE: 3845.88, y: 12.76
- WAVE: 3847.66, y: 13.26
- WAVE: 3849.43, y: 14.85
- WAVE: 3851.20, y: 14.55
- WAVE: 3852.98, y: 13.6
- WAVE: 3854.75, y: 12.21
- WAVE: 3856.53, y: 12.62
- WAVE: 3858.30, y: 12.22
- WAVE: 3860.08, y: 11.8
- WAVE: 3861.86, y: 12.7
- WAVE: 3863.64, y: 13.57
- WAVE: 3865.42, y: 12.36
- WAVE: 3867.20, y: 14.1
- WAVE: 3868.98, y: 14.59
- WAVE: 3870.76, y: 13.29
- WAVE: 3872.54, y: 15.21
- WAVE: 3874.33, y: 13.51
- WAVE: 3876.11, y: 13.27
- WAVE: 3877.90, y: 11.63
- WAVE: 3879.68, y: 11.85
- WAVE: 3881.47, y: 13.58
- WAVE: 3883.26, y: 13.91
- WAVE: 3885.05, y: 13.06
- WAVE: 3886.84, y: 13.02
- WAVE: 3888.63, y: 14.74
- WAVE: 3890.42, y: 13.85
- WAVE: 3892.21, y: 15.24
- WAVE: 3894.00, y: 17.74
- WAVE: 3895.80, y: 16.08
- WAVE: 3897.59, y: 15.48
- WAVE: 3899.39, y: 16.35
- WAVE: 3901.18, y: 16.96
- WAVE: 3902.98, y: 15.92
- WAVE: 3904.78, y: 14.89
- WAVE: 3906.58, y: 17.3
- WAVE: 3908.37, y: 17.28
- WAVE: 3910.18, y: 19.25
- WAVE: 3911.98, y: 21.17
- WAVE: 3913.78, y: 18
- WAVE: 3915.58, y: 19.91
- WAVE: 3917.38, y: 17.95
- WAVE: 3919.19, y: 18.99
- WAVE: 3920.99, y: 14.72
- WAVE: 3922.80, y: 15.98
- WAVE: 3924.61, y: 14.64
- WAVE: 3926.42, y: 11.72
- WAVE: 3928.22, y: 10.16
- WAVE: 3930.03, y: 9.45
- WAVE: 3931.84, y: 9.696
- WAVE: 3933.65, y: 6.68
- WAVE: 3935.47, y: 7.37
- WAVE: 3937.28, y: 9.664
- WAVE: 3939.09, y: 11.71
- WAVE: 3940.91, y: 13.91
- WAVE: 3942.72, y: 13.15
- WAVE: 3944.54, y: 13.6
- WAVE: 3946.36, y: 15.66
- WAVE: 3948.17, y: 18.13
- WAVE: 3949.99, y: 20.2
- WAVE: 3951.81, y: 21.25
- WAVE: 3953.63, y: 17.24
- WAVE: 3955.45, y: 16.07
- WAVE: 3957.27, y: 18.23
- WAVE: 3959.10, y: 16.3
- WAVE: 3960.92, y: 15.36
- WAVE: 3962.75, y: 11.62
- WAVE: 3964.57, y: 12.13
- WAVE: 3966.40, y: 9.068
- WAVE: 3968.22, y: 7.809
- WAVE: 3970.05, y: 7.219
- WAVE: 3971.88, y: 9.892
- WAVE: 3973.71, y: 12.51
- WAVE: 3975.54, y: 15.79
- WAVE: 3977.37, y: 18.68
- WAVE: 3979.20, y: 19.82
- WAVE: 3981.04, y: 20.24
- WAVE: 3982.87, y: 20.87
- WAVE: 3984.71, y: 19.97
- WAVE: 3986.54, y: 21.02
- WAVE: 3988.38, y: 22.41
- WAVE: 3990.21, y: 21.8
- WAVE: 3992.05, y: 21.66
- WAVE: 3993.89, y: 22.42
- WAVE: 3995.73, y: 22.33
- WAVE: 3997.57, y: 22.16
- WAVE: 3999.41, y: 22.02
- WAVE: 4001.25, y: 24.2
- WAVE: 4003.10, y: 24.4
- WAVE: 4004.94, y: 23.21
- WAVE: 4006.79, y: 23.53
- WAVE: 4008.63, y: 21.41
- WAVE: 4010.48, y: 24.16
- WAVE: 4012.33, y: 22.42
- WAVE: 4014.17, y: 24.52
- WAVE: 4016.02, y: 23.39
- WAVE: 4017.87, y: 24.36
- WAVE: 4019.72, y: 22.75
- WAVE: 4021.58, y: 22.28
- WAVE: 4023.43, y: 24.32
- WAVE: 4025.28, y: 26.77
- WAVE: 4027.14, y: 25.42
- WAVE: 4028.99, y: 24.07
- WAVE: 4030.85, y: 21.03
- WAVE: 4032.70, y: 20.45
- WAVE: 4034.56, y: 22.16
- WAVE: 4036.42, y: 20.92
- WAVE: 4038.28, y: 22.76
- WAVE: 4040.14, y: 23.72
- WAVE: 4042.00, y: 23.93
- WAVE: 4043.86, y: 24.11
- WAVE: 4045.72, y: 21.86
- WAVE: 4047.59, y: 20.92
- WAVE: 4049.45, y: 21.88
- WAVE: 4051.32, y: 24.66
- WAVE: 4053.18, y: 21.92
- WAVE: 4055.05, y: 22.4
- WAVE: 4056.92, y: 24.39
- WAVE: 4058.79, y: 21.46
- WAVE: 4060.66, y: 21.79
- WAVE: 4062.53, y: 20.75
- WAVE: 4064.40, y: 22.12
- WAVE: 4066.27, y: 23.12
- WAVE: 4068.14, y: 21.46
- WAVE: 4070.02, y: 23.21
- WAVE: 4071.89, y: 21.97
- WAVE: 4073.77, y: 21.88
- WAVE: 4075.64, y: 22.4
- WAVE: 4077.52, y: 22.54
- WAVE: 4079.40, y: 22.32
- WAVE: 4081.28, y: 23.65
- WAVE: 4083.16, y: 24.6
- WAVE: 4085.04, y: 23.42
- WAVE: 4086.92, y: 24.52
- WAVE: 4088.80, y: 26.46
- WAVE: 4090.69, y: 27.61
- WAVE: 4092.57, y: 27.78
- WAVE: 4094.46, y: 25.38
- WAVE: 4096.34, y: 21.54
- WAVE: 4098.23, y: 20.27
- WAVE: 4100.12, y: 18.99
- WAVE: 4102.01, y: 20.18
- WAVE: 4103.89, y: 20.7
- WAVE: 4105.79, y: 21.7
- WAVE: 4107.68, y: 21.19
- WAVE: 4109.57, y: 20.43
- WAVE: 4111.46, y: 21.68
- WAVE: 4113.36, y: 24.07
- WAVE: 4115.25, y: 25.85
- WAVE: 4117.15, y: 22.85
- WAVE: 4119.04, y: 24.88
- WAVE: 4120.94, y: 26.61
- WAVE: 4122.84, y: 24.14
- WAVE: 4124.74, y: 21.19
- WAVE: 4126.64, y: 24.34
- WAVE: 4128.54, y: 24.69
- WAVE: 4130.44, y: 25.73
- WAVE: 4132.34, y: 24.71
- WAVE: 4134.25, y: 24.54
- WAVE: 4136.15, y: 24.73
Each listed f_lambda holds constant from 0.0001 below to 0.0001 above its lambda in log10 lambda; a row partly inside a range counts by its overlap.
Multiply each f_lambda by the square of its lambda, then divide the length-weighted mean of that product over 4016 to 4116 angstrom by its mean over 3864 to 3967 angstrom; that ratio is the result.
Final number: 1.7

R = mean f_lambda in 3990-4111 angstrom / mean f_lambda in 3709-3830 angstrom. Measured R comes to 1.76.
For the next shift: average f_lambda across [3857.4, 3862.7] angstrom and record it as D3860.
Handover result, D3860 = 12.2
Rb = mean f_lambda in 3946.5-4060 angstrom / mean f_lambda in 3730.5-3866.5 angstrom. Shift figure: 1.61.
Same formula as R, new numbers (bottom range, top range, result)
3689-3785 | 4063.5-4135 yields 1.78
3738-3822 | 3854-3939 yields 1.08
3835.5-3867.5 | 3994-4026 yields 1.85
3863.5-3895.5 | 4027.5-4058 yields 1.63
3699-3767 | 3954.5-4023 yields 1.54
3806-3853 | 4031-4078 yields 1.80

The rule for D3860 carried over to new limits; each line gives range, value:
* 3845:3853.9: 13.8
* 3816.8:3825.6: 12.6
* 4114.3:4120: 24.5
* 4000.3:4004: 24.2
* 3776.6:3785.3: 16.7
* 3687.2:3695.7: 12.9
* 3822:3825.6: 12.6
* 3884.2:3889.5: 13.6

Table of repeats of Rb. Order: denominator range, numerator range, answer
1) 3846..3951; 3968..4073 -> 1.51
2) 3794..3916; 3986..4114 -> 1.67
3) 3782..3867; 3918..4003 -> 1.24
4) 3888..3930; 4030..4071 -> 1.38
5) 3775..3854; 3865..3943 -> 1.09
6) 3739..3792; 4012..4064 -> 1.76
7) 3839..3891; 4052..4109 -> 1.72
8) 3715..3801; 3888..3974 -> 1.13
